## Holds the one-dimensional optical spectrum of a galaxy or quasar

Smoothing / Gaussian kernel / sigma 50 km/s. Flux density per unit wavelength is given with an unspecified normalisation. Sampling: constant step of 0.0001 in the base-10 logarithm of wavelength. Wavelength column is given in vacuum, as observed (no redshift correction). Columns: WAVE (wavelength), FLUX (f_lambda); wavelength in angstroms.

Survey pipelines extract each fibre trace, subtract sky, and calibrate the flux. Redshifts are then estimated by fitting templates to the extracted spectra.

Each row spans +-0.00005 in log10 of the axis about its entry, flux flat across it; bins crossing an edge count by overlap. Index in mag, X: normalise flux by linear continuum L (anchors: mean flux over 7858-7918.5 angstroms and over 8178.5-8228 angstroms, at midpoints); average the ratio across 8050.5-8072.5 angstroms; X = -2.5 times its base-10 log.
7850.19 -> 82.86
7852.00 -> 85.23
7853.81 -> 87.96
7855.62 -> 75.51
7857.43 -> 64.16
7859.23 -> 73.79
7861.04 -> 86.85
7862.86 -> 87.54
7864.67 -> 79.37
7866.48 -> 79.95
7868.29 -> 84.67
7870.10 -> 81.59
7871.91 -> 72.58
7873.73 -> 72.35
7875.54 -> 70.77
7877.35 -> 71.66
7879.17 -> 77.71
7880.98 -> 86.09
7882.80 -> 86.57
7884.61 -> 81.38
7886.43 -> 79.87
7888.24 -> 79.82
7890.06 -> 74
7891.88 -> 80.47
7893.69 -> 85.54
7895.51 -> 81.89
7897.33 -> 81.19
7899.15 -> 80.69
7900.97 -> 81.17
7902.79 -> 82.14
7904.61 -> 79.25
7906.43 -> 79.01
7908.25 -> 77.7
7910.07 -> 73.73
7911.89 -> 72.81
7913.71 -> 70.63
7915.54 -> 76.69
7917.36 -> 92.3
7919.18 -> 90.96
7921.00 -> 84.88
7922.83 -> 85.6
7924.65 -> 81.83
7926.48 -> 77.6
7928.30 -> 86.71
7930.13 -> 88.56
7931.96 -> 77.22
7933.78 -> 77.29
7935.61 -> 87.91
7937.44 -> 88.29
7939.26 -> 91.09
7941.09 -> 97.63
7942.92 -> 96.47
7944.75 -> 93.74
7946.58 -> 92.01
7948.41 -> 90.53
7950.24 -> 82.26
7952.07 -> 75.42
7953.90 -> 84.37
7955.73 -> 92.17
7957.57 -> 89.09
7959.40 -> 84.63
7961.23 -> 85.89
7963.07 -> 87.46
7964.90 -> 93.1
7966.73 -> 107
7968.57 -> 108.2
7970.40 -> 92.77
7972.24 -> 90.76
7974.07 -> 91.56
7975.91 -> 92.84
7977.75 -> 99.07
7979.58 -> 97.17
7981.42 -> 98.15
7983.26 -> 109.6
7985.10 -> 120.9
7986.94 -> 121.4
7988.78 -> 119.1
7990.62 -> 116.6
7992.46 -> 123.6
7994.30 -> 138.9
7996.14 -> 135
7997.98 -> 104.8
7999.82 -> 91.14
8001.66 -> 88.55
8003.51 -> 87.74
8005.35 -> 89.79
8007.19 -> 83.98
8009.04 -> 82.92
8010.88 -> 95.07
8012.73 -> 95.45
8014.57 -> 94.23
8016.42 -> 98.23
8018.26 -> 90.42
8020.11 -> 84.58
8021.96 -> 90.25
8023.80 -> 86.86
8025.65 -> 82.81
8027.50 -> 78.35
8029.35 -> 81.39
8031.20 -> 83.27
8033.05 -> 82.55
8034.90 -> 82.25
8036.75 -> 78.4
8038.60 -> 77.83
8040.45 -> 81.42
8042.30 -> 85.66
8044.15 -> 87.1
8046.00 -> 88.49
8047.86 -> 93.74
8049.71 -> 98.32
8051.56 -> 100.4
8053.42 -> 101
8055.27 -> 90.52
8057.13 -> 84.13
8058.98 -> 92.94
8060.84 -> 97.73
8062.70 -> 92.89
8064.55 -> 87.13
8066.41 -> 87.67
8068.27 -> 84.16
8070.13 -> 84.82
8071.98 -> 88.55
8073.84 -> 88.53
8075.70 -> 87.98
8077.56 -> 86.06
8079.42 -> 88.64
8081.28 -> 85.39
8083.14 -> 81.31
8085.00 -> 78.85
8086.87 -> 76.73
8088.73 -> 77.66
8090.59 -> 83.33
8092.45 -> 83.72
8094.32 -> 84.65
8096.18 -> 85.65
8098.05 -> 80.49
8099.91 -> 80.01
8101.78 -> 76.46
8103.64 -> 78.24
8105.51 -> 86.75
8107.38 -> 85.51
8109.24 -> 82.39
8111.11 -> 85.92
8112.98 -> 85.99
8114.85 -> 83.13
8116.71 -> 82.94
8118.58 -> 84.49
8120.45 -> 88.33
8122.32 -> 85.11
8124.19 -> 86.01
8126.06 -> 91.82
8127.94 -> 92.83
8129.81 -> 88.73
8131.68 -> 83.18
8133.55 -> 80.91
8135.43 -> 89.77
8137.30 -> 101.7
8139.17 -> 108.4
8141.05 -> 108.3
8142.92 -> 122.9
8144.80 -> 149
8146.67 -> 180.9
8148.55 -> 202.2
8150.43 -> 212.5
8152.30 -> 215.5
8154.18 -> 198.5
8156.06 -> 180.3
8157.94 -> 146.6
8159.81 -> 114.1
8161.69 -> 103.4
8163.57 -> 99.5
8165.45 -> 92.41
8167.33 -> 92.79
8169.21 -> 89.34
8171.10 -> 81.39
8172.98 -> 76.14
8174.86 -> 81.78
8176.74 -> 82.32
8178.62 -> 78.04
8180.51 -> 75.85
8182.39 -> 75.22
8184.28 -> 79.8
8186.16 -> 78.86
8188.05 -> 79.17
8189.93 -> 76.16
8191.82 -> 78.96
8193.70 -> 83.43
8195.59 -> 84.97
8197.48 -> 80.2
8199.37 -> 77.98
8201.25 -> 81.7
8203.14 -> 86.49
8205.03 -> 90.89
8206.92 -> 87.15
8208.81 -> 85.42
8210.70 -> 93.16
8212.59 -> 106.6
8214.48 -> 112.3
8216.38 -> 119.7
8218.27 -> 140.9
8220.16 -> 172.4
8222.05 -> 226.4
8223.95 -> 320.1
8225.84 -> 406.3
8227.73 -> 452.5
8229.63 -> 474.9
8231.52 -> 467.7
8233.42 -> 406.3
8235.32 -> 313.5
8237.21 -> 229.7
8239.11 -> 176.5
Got 0.16 mag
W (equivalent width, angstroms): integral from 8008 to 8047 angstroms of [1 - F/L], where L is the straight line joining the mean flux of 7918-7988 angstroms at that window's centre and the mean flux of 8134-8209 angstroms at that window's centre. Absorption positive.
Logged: 4.50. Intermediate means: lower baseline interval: 92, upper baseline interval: 108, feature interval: 86.1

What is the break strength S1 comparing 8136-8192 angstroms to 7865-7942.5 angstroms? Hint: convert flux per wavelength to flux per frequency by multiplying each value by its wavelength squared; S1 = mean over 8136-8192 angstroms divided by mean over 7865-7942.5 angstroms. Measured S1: 1.52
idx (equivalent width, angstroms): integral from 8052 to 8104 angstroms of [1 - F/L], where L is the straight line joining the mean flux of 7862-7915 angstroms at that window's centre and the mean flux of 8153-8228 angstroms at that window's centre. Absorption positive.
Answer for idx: 9.8 angstroms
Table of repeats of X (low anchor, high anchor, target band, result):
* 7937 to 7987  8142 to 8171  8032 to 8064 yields 0.293 mag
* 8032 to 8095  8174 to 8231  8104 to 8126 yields 0.248 mag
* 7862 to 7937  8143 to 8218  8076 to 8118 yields 0.206 mag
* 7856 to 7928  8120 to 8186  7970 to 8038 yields -0.038 mag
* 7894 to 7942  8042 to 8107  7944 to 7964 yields -0.045 mag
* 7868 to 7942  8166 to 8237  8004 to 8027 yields 0.211 mag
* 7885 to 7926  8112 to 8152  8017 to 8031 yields 0.139 mag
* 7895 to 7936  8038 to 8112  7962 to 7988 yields -0.209 mag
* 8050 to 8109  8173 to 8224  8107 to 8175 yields -0.194 mag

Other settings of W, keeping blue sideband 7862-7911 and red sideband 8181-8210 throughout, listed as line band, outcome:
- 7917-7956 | -3.4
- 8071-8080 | -0.8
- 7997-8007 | -1.4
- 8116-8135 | -1.2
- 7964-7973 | -2.1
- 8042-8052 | -1.4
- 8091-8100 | -0.2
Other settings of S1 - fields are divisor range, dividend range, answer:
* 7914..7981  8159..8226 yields 1.28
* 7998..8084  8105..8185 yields 1.25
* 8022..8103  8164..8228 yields 1.42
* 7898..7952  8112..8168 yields 1.49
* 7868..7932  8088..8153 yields 1.35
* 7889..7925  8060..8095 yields 1.11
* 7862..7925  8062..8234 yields 1.61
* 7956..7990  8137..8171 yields 1.46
